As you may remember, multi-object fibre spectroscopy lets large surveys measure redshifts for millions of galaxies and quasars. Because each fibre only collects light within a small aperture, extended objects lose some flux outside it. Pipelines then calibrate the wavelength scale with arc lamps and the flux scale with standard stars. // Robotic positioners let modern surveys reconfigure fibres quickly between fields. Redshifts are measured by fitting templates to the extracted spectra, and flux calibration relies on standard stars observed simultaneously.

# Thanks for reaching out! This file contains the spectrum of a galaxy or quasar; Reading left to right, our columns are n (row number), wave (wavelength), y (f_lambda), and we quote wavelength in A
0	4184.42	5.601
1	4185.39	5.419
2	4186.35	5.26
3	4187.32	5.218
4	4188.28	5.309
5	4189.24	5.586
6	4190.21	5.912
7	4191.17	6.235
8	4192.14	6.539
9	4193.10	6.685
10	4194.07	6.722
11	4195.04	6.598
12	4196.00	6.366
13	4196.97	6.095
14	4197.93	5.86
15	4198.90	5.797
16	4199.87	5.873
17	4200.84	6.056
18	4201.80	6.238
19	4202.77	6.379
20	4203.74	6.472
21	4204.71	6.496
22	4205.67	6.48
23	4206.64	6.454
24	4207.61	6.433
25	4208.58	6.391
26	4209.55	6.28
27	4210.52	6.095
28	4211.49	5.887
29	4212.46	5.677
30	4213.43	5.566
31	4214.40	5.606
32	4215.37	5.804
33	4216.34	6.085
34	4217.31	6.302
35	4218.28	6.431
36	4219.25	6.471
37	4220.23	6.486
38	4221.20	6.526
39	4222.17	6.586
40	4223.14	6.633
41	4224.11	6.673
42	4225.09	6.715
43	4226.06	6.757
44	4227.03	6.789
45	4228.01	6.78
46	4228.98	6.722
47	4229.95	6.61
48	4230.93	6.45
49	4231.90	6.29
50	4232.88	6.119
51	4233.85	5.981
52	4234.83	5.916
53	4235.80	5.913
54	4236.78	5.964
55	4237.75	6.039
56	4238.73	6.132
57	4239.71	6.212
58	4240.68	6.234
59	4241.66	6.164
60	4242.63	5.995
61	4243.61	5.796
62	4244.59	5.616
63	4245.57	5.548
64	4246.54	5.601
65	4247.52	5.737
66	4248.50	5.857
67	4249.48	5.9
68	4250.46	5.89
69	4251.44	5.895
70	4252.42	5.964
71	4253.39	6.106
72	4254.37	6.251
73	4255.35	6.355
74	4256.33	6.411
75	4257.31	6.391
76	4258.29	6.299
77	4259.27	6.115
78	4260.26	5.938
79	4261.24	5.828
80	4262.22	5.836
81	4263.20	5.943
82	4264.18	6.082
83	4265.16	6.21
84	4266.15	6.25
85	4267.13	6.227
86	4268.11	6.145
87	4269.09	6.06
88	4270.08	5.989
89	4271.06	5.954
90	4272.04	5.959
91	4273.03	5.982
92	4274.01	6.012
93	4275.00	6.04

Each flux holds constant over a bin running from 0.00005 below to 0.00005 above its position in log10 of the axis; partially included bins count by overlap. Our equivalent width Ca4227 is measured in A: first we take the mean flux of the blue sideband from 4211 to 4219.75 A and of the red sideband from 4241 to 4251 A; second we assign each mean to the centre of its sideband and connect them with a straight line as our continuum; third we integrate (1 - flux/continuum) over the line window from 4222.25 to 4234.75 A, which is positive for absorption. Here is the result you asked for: -1.3 A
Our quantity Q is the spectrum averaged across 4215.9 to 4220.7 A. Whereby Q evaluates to 6.35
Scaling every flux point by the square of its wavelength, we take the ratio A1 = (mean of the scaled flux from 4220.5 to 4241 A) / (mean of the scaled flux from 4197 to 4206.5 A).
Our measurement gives 1.05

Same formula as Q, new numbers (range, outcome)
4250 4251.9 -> 5.89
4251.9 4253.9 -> 6.06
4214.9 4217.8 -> 6.07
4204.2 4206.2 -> 6.5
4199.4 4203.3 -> 6.14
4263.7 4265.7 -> 6.13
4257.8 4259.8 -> 6.18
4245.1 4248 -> 5.64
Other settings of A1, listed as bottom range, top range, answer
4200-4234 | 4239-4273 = 0.97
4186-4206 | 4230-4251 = 1.00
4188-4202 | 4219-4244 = 1.05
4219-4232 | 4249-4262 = 0.93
